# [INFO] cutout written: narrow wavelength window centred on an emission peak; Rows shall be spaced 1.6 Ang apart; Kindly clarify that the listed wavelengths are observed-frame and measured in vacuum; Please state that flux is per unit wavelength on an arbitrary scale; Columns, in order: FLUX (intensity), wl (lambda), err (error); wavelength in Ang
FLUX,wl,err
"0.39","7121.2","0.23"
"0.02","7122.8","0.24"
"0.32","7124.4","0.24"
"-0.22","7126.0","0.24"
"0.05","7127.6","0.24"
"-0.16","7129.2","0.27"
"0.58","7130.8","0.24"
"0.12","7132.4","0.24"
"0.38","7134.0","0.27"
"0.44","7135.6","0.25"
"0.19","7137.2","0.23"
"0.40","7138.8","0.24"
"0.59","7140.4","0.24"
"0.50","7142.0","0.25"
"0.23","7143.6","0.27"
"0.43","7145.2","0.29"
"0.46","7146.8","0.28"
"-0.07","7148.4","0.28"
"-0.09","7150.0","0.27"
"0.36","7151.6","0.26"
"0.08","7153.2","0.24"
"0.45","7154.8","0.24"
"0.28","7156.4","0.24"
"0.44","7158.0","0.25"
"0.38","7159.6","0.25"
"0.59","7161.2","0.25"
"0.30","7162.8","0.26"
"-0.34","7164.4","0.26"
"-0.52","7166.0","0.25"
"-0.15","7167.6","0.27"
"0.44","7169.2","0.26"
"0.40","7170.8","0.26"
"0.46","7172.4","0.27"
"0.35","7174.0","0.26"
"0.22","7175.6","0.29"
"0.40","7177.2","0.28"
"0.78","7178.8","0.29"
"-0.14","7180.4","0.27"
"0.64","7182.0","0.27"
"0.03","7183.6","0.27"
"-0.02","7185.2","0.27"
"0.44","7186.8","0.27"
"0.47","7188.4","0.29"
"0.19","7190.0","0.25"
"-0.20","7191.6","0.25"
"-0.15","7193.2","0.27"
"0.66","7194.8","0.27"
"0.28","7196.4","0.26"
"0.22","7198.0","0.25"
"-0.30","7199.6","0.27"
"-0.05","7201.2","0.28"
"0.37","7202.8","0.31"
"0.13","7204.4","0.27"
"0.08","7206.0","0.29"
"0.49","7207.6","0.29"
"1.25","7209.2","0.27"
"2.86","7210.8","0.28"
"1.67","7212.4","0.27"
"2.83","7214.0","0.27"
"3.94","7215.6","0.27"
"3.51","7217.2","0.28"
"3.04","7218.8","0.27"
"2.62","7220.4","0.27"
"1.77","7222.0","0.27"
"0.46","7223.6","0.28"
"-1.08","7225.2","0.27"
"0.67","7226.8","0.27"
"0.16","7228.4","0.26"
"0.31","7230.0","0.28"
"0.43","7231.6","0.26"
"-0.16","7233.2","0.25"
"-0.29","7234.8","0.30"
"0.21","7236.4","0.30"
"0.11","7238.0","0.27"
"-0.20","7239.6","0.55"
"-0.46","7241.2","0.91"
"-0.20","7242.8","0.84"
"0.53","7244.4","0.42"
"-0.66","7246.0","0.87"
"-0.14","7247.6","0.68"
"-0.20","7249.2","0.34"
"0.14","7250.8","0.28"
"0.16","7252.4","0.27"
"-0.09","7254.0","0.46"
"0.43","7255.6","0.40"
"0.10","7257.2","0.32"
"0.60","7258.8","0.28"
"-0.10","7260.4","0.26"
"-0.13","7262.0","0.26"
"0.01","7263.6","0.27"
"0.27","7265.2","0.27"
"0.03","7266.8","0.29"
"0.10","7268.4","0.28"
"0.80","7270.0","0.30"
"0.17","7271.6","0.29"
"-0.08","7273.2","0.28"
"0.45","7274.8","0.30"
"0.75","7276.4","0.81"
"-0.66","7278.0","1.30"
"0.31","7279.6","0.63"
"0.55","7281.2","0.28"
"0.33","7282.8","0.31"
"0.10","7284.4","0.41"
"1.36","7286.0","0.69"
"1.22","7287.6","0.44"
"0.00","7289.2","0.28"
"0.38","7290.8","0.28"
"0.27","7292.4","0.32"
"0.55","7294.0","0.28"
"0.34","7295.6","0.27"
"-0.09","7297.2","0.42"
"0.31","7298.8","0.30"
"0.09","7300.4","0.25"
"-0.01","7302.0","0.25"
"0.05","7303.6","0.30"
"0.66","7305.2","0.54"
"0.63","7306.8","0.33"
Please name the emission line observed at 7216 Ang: [O II] 3727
